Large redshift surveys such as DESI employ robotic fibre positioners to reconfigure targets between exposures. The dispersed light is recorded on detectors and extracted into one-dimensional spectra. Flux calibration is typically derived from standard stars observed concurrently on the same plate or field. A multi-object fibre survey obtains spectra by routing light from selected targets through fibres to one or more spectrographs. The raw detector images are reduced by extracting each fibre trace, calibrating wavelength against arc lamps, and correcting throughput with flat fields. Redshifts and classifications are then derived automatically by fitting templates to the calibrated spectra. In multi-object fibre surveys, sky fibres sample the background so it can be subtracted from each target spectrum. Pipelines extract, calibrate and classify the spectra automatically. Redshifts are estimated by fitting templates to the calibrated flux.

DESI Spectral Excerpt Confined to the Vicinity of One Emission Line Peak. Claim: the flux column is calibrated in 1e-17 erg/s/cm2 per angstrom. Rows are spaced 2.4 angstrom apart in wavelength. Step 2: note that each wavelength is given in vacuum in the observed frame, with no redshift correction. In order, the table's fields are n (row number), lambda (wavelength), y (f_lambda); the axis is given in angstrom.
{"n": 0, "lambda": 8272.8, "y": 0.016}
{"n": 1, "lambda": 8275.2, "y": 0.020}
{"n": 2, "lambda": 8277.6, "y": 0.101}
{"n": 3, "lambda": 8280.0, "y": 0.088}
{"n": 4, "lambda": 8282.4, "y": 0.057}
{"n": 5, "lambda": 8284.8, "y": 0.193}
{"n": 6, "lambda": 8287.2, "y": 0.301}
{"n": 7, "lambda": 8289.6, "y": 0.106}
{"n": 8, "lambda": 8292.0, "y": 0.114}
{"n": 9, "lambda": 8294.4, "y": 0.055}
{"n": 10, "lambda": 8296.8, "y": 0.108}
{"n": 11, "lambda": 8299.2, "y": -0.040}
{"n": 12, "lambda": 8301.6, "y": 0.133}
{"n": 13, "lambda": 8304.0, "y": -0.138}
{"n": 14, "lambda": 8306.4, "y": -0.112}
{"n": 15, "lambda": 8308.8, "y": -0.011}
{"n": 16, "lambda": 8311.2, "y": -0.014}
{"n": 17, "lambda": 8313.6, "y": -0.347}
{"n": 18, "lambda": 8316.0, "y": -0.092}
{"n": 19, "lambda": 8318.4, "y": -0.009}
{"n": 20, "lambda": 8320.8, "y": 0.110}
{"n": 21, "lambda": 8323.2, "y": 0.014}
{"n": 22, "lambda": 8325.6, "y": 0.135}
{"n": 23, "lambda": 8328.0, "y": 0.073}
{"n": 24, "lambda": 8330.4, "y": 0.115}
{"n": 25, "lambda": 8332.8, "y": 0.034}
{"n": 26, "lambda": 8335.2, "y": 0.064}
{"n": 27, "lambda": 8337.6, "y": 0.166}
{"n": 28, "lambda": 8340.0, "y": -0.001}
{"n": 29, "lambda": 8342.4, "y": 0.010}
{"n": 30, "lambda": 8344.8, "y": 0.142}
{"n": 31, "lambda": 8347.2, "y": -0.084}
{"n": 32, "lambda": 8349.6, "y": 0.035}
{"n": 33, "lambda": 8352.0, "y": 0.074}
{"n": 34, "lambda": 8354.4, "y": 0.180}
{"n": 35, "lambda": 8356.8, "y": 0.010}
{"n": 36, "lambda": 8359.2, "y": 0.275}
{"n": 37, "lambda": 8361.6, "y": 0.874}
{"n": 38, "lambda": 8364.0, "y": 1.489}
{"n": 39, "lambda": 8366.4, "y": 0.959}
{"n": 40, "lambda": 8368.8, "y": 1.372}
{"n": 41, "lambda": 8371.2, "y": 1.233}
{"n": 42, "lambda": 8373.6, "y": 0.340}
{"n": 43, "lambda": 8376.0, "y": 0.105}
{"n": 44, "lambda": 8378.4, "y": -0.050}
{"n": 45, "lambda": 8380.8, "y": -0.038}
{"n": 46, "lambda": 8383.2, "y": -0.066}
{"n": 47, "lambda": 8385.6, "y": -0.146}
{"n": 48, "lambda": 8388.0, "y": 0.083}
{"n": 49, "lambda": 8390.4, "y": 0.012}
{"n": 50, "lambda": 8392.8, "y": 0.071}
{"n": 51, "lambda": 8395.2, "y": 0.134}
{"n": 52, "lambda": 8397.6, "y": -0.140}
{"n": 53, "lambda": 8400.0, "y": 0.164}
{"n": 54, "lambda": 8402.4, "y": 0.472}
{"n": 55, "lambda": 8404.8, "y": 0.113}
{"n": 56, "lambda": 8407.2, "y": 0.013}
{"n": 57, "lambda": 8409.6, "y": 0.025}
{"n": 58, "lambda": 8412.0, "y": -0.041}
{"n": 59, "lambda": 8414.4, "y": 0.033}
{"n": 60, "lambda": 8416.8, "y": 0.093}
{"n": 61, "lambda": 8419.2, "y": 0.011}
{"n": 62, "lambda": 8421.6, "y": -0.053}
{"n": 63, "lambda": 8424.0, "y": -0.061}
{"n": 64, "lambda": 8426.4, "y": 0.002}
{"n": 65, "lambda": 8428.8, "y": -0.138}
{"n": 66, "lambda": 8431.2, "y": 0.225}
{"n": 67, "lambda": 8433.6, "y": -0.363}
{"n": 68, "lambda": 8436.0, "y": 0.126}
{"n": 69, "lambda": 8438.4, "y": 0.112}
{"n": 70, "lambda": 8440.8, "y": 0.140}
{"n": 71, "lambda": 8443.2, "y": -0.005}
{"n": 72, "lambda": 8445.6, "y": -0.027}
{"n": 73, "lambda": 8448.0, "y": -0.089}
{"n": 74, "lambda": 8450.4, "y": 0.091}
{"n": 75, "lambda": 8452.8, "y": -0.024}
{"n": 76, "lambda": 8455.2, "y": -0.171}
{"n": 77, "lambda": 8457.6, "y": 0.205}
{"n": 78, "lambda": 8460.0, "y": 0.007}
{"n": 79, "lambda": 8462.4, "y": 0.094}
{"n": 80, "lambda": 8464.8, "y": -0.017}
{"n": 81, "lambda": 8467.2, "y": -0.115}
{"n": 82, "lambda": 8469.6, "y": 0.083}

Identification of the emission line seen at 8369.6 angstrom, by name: [O II]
